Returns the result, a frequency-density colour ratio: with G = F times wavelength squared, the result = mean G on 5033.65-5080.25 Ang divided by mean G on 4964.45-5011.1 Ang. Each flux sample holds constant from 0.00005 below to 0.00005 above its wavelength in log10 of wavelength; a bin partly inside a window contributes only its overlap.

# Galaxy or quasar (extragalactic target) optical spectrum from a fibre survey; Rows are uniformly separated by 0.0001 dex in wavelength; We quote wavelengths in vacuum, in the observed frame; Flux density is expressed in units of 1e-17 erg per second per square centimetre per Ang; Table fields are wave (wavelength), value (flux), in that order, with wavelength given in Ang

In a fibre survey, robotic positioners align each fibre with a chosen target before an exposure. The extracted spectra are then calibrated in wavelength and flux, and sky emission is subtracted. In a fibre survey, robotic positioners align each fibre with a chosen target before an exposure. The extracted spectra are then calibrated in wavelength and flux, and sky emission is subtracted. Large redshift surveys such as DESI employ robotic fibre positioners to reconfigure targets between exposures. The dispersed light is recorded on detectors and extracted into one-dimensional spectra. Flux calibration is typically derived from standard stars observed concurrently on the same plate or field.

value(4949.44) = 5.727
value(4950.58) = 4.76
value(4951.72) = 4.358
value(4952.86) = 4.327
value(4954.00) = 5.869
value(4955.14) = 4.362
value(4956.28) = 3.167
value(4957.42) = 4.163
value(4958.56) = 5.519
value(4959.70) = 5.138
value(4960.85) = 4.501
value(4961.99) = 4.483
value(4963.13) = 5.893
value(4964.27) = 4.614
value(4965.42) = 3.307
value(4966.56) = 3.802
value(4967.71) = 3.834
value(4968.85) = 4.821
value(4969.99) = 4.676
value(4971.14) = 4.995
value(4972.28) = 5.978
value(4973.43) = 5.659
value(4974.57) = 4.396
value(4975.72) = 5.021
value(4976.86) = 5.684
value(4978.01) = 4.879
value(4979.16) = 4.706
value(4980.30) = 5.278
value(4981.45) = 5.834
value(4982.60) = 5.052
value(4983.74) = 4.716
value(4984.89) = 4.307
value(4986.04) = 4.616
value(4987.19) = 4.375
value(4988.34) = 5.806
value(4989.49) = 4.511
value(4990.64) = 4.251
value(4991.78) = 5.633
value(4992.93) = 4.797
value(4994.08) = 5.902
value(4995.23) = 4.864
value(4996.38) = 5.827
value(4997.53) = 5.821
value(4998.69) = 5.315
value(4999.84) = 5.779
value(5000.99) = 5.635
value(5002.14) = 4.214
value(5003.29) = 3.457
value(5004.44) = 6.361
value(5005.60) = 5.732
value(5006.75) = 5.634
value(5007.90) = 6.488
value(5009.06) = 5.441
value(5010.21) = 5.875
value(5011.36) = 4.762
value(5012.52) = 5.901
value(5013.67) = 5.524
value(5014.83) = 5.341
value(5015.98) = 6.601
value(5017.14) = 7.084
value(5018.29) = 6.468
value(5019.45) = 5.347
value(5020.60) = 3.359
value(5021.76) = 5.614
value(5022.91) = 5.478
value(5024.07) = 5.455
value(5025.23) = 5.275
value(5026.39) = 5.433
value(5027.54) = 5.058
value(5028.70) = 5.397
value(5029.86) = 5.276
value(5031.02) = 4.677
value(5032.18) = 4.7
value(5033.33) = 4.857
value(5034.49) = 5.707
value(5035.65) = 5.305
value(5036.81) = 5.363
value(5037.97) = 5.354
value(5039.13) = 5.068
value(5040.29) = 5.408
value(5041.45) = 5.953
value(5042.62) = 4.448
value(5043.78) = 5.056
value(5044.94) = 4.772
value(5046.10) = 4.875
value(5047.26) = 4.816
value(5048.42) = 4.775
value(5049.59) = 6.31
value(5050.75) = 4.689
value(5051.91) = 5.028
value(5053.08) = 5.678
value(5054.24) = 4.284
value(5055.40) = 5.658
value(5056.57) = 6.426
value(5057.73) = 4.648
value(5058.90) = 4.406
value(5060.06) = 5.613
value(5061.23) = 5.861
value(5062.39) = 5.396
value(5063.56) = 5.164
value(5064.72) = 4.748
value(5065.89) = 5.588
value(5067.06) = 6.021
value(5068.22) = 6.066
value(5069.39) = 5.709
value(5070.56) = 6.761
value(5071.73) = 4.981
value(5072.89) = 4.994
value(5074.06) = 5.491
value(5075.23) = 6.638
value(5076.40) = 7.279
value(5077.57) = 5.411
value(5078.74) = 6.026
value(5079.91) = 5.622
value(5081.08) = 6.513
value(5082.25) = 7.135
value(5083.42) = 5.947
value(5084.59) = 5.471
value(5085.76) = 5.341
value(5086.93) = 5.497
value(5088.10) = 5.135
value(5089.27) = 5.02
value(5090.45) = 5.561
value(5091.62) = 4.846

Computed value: 1.1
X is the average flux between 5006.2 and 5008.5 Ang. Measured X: 6.05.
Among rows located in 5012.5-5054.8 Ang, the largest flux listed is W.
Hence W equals 7.084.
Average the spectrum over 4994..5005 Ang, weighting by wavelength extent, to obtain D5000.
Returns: 5.29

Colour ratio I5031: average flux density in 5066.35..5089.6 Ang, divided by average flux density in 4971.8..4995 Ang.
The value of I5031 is 1.2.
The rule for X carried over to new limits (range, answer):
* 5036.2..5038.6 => 5.35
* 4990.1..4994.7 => 5.16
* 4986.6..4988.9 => 5.08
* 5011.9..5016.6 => 5.83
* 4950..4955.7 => 4.74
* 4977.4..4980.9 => 4.96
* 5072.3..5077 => 6.1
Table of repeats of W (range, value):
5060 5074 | 6.761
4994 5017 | 6.601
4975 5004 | 5.902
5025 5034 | 5.433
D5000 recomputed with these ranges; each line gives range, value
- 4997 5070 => 5.36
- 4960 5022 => 5.16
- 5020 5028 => 5.1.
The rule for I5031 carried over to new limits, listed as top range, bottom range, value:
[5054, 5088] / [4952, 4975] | 1.22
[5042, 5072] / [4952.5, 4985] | 1.10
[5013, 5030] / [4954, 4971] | 1.22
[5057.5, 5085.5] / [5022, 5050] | 1.10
